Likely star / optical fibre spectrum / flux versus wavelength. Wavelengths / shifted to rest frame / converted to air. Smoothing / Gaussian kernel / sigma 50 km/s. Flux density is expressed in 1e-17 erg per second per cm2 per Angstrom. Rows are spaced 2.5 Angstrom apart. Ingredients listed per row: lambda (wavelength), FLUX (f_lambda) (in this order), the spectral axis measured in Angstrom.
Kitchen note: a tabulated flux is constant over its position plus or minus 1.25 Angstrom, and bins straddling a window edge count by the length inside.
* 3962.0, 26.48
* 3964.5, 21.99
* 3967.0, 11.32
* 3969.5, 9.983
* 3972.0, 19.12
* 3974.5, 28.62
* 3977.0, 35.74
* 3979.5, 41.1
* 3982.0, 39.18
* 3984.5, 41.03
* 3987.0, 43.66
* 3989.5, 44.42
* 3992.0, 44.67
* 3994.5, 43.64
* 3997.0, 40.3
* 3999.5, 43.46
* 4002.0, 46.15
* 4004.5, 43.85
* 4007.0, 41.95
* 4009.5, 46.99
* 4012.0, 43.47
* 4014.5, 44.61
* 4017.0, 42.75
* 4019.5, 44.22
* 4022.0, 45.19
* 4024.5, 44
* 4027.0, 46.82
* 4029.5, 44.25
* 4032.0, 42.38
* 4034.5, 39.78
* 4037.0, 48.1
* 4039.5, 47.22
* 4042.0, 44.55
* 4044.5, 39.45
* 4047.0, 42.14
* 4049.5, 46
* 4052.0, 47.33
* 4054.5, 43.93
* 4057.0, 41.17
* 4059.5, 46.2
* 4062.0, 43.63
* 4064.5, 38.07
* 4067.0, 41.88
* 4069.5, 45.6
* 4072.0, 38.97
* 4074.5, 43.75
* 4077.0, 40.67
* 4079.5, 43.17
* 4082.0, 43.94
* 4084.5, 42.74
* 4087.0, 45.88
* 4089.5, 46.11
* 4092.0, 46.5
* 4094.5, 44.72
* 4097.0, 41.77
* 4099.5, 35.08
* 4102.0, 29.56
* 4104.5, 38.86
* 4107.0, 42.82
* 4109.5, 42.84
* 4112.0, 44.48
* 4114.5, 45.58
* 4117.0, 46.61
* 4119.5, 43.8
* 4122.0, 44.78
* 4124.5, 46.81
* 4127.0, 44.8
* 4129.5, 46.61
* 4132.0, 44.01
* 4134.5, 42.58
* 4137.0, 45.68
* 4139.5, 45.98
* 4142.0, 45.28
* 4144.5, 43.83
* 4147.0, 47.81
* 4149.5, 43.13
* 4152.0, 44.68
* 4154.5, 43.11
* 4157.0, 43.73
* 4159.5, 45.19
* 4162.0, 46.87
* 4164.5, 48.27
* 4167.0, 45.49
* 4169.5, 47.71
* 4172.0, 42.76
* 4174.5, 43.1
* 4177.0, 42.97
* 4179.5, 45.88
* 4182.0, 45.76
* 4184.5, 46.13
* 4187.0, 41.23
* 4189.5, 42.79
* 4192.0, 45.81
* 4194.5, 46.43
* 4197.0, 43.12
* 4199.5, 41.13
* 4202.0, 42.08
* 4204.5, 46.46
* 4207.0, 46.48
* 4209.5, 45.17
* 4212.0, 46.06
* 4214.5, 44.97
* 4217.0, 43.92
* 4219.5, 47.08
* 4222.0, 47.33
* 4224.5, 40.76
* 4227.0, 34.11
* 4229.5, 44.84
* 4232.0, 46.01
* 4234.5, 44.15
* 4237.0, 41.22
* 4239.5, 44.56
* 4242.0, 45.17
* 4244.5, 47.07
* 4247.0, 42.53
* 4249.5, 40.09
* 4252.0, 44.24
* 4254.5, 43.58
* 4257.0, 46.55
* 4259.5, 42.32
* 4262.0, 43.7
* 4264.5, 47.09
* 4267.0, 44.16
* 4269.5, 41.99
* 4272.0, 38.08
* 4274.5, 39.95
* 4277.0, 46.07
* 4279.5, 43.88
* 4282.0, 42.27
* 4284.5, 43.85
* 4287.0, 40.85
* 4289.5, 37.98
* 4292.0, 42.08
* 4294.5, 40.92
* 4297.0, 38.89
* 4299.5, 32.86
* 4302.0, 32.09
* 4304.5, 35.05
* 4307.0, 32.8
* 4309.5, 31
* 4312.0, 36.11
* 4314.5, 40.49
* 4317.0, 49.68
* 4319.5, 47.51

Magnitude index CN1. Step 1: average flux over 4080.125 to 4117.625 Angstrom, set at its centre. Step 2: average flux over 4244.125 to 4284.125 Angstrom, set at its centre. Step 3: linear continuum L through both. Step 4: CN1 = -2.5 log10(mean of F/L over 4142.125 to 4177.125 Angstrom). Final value -0.06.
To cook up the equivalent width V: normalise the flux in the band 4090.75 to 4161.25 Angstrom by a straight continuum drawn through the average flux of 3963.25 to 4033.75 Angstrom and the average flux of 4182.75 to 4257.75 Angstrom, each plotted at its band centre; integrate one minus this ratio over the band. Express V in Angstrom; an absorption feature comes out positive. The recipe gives -3.07 Angstrom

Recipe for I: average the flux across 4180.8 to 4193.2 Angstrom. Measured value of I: 44.3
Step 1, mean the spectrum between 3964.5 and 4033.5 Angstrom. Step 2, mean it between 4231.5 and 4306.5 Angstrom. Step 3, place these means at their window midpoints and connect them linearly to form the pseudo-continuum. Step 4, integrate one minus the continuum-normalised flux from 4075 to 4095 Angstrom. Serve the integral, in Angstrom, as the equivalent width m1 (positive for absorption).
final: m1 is -2.1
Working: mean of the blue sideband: 39.1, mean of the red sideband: 41.8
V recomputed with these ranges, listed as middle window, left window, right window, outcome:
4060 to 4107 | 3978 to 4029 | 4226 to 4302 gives 1.44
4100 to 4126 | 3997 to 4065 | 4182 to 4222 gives 1.13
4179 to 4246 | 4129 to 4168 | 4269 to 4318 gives -2.76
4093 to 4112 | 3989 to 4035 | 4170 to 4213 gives 1.86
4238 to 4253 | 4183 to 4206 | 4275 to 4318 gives -0.84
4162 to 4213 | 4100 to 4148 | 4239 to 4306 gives -2.33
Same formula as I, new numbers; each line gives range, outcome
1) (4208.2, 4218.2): 45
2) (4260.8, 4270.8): 44.2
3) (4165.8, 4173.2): 45.3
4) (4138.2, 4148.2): 45.7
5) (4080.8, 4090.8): 44.7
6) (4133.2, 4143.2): 44.9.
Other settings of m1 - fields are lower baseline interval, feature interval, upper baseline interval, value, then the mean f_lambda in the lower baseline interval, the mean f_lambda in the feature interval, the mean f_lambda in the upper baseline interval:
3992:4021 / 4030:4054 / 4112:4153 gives 0.0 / 43.8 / 44.1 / 45.1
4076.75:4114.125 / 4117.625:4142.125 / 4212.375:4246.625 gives -1.4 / 42.1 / 45.1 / 44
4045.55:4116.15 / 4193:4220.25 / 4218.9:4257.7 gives -0.9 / 42.6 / 44.8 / 43.6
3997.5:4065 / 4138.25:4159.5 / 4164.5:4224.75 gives -0.1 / 44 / 44.7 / 44.7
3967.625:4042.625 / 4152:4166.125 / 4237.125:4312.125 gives -1.5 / 40.8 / 45.4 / 41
